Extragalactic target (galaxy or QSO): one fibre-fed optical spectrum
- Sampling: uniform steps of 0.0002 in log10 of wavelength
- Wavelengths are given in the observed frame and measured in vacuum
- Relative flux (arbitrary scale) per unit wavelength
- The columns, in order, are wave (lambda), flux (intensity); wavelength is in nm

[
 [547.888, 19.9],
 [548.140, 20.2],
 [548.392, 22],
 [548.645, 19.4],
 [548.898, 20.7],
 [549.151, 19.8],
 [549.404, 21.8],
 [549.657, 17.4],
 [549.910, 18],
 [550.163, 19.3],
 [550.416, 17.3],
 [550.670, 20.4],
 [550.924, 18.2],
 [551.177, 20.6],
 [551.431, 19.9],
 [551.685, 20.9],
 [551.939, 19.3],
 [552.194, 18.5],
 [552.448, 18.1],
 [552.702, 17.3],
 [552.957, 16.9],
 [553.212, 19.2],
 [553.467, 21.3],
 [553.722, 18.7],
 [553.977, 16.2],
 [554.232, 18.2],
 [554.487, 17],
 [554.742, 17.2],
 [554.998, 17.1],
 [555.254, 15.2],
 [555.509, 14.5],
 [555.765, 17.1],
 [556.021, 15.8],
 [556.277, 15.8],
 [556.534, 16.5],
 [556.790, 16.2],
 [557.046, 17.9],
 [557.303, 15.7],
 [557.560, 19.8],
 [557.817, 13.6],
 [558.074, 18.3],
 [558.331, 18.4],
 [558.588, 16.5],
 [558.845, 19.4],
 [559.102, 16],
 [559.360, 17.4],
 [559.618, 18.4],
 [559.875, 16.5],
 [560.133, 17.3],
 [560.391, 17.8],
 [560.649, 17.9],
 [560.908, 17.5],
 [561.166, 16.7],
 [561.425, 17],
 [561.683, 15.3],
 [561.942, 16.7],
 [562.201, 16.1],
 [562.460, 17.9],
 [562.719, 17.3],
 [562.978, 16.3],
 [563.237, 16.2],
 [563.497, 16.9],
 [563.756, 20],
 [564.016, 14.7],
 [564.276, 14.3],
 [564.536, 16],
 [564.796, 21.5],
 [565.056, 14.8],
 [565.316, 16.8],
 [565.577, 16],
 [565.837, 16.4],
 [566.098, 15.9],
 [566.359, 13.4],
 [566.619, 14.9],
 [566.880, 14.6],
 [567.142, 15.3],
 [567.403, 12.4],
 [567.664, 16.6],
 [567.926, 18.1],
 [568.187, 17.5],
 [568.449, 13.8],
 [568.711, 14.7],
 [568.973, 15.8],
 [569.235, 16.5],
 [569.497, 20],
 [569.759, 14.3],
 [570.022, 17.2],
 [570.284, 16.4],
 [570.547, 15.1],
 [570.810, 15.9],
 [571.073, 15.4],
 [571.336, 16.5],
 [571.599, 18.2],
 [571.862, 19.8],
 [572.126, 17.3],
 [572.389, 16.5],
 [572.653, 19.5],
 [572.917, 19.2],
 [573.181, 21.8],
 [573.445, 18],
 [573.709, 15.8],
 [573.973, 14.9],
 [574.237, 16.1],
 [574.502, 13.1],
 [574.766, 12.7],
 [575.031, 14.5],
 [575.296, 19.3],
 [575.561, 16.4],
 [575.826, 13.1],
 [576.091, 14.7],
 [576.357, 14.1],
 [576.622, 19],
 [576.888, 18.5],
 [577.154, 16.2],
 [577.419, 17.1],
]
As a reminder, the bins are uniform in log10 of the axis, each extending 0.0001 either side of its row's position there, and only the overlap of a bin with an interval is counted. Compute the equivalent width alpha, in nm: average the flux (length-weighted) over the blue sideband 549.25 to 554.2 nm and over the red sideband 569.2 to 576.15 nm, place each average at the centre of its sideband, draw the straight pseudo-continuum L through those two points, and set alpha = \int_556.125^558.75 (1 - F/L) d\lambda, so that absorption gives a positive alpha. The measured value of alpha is 0.199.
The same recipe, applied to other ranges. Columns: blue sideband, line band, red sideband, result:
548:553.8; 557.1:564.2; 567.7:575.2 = 0.38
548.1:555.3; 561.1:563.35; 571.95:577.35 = 0.15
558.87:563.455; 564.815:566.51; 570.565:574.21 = 0.12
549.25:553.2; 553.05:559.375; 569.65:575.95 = 0.43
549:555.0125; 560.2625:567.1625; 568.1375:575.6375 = 0.40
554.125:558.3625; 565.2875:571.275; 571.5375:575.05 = 0.40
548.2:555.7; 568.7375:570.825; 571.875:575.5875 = 0.11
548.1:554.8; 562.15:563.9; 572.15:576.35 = 0.04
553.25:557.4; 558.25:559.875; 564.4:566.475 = -0.08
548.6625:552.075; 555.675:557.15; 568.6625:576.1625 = 0.17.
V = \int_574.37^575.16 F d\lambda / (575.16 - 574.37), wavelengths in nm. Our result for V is 13.4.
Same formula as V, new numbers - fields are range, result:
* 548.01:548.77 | 20.5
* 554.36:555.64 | 16.2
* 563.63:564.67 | 16.2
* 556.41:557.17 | 16.9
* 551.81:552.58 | 18.6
